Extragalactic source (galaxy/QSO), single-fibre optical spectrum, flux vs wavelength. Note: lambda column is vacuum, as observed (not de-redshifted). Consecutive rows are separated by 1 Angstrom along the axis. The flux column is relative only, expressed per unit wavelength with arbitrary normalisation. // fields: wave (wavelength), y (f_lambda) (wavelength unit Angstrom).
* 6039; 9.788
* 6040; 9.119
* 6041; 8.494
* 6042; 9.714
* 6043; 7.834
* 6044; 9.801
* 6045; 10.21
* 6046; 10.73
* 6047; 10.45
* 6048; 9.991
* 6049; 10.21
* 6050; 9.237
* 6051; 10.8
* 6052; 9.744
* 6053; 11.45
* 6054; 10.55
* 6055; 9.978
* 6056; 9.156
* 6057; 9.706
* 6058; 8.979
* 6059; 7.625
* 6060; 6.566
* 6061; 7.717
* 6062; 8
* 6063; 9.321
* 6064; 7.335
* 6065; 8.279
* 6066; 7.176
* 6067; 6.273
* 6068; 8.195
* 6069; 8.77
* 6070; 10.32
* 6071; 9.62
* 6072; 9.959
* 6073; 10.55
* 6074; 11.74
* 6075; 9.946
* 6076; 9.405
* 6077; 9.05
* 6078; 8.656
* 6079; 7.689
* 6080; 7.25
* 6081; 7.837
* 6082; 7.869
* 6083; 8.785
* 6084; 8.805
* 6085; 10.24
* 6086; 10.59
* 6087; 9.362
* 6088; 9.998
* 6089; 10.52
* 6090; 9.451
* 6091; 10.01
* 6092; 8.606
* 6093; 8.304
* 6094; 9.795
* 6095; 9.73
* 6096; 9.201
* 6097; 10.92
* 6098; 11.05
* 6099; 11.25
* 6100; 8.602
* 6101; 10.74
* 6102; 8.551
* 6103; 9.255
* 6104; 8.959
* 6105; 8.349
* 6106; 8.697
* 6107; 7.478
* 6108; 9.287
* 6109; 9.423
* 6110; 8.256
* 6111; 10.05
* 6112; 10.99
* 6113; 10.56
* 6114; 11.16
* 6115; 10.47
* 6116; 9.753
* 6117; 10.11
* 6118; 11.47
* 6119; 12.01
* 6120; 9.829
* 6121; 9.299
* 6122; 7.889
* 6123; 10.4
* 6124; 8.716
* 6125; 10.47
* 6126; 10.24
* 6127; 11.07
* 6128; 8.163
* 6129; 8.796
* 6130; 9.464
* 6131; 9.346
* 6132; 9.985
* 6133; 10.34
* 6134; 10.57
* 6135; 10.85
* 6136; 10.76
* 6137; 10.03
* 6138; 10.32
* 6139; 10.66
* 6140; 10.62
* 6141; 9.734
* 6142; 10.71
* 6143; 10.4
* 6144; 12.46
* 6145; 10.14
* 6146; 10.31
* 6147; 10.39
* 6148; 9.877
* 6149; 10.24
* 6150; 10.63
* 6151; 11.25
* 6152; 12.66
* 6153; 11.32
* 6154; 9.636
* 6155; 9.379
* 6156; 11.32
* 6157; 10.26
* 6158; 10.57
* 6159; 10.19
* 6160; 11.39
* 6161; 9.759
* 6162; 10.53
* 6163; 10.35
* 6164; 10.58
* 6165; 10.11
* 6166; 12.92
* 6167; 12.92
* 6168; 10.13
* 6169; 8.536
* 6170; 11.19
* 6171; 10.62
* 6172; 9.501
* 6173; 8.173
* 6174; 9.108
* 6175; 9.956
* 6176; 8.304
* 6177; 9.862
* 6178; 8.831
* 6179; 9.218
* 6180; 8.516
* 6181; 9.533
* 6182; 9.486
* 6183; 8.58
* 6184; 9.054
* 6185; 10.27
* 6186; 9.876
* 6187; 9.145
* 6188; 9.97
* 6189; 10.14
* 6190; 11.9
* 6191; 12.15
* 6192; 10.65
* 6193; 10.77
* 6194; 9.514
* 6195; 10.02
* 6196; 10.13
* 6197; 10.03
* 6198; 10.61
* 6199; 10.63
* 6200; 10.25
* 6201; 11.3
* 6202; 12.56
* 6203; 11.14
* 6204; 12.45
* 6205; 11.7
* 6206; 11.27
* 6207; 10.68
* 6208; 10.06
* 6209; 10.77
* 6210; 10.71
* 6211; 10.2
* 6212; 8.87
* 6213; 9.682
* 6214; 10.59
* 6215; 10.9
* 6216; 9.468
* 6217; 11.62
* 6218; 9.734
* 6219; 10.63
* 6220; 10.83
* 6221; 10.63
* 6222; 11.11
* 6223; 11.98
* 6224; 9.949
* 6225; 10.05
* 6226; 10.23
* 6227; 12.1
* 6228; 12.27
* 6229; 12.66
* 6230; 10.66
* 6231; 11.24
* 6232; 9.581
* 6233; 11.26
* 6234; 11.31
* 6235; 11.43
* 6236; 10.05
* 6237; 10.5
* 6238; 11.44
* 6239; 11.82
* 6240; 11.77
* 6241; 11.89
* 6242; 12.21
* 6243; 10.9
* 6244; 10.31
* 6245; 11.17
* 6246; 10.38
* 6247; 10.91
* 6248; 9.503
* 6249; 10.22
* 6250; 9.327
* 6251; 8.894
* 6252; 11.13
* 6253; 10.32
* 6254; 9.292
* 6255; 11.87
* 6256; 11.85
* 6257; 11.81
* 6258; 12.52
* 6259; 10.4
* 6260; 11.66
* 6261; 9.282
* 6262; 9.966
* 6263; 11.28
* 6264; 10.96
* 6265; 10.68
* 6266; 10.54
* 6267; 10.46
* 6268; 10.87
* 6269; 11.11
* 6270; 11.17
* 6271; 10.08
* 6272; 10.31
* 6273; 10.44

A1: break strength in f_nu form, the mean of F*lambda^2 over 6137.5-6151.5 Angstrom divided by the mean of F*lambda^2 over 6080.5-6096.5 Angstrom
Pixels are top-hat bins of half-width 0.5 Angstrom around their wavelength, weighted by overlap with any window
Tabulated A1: 1.2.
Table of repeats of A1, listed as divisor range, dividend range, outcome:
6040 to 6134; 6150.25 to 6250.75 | 1.16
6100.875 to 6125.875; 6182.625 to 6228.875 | 1.13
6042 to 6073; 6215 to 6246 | 1.27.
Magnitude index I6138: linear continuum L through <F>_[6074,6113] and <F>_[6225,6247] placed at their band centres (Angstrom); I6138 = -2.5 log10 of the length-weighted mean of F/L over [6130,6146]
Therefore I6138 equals -0.06 mag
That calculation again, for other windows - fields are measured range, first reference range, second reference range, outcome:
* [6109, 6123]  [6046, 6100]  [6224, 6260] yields -0.045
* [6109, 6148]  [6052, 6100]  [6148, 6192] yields -0.046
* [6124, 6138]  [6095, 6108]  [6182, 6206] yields -0.020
